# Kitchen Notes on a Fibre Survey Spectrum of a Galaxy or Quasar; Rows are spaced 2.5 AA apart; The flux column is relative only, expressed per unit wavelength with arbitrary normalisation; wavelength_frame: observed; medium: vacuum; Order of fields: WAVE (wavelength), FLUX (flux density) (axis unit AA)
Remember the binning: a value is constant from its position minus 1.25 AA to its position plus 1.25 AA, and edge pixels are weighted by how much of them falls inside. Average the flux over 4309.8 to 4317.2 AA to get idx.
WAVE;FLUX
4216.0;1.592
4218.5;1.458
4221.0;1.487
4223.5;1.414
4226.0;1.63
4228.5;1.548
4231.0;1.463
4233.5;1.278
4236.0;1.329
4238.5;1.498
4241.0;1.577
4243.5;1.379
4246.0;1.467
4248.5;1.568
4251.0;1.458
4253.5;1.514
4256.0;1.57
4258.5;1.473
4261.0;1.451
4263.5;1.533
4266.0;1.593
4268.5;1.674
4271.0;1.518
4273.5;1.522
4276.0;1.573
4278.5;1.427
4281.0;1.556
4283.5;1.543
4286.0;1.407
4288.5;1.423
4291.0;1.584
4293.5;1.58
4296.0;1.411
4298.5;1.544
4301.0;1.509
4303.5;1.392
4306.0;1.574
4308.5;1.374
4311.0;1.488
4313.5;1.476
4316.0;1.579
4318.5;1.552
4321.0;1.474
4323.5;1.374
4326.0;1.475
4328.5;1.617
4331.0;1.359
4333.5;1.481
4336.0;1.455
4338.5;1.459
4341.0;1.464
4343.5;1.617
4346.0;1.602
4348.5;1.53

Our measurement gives 1.51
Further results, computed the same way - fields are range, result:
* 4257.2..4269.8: 1.54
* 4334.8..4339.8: 1.46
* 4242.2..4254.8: 1.48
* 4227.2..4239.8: 1.42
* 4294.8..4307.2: 1.49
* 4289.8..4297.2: 1.53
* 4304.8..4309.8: 1.47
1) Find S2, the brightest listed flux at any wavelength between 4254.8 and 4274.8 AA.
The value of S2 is 1.674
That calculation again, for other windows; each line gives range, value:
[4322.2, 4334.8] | 1.617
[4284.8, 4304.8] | 1.584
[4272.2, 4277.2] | 1.573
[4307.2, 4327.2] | 1.579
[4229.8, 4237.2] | 1.463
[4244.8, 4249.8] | 1.568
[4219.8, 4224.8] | 1.487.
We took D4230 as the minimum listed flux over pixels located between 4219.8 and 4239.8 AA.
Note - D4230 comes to 1.278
